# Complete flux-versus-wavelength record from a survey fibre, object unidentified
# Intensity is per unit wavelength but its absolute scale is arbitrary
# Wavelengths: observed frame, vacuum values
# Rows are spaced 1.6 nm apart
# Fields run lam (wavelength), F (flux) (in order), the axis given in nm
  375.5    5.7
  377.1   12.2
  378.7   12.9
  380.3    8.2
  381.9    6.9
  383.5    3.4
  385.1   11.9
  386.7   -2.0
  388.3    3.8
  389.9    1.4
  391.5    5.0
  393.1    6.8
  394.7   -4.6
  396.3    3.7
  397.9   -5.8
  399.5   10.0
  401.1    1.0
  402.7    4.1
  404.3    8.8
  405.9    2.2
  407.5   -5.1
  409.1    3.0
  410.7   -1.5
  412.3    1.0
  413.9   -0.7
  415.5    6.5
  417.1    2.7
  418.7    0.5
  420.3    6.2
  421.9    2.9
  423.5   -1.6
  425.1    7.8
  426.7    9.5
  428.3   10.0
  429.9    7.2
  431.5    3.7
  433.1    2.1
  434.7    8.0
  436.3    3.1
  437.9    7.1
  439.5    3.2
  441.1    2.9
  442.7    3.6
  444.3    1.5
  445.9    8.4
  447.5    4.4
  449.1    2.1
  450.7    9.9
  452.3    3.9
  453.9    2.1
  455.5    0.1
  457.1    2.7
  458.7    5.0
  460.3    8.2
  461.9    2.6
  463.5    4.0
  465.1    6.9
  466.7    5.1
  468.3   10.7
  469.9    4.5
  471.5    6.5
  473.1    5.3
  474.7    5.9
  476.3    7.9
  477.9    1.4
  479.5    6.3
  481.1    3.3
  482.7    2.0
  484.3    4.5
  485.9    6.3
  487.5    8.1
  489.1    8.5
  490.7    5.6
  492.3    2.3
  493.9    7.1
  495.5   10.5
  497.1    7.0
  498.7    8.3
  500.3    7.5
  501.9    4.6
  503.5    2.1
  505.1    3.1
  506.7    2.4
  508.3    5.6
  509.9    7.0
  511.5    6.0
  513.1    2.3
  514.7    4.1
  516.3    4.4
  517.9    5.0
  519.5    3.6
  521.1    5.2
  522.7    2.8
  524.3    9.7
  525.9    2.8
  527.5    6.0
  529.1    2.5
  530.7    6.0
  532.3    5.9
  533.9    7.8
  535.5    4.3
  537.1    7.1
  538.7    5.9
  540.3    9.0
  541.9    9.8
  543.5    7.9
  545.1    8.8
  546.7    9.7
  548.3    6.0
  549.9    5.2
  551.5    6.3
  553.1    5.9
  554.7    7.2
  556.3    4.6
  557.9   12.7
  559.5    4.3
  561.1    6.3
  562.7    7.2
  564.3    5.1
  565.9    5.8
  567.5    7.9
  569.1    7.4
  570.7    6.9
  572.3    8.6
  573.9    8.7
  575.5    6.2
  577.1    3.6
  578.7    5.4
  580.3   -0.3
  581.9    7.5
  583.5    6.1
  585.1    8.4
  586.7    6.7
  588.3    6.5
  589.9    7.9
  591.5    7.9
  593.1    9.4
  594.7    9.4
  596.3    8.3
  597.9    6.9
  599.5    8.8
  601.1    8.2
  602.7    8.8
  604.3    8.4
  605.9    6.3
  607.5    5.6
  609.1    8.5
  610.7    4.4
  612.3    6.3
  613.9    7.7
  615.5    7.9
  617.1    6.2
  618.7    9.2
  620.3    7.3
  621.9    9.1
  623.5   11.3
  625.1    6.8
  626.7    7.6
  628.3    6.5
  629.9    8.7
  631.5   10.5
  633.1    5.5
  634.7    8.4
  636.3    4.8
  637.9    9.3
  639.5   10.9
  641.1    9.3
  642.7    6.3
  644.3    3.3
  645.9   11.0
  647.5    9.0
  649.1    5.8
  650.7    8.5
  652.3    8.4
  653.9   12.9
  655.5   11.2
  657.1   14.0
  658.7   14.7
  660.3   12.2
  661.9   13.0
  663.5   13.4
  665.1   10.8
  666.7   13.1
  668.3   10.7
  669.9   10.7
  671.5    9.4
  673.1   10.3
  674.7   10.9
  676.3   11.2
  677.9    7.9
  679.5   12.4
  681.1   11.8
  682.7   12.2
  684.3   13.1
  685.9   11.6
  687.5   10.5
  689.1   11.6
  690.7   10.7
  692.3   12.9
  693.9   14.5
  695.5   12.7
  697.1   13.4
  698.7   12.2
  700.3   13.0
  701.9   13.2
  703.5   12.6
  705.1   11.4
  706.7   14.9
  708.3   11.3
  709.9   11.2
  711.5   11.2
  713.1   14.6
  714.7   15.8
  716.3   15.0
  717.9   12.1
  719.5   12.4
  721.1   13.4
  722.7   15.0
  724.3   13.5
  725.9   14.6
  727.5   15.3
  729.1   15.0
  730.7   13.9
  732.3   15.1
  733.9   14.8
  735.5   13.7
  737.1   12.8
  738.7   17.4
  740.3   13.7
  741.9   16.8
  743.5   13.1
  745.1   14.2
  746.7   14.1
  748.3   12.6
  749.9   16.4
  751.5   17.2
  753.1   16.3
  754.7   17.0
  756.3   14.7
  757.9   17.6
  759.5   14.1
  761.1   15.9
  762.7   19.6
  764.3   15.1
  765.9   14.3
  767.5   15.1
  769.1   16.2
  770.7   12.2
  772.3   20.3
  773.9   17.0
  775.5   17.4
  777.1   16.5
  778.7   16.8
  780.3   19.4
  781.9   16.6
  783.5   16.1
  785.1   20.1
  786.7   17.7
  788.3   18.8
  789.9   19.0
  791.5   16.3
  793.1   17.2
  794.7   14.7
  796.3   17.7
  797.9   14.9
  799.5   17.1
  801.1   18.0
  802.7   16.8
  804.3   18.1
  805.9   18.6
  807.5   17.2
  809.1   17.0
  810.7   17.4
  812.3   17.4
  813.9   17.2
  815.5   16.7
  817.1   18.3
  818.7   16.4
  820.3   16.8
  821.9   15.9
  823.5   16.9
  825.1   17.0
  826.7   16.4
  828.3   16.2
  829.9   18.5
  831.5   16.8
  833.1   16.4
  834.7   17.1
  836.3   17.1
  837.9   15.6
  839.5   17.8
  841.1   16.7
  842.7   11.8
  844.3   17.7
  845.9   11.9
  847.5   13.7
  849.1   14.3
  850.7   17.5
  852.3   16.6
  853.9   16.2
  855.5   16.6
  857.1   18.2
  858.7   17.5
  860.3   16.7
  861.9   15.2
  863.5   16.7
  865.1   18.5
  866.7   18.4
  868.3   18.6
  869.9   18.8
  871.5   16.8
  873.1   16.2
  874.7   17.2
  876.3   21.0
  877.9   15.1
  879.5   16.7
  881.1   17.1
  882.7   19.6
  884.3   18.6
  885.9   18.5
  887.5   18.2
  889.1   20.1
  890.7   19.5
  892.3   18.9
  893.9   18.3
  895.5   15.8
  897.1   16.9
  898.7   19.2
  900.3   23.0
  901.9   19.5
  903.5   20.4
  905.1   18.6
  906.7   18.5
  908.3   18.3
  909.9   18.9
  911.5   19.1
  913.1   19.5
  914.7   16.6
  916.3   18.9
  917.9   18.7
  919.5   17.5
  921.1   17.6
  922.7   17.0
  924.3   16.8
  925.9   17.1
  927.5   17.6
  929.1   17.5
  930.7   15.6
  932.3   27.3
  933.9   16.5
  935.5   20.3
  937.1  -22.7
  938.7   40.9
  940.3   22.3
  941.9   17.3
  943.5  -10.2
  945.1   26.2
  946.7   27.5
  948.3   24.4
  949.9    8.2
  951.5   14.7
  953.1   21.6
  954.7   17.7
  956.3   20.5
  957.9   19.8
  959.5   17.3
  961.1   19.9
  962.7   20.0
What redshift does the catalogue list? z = 0.64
